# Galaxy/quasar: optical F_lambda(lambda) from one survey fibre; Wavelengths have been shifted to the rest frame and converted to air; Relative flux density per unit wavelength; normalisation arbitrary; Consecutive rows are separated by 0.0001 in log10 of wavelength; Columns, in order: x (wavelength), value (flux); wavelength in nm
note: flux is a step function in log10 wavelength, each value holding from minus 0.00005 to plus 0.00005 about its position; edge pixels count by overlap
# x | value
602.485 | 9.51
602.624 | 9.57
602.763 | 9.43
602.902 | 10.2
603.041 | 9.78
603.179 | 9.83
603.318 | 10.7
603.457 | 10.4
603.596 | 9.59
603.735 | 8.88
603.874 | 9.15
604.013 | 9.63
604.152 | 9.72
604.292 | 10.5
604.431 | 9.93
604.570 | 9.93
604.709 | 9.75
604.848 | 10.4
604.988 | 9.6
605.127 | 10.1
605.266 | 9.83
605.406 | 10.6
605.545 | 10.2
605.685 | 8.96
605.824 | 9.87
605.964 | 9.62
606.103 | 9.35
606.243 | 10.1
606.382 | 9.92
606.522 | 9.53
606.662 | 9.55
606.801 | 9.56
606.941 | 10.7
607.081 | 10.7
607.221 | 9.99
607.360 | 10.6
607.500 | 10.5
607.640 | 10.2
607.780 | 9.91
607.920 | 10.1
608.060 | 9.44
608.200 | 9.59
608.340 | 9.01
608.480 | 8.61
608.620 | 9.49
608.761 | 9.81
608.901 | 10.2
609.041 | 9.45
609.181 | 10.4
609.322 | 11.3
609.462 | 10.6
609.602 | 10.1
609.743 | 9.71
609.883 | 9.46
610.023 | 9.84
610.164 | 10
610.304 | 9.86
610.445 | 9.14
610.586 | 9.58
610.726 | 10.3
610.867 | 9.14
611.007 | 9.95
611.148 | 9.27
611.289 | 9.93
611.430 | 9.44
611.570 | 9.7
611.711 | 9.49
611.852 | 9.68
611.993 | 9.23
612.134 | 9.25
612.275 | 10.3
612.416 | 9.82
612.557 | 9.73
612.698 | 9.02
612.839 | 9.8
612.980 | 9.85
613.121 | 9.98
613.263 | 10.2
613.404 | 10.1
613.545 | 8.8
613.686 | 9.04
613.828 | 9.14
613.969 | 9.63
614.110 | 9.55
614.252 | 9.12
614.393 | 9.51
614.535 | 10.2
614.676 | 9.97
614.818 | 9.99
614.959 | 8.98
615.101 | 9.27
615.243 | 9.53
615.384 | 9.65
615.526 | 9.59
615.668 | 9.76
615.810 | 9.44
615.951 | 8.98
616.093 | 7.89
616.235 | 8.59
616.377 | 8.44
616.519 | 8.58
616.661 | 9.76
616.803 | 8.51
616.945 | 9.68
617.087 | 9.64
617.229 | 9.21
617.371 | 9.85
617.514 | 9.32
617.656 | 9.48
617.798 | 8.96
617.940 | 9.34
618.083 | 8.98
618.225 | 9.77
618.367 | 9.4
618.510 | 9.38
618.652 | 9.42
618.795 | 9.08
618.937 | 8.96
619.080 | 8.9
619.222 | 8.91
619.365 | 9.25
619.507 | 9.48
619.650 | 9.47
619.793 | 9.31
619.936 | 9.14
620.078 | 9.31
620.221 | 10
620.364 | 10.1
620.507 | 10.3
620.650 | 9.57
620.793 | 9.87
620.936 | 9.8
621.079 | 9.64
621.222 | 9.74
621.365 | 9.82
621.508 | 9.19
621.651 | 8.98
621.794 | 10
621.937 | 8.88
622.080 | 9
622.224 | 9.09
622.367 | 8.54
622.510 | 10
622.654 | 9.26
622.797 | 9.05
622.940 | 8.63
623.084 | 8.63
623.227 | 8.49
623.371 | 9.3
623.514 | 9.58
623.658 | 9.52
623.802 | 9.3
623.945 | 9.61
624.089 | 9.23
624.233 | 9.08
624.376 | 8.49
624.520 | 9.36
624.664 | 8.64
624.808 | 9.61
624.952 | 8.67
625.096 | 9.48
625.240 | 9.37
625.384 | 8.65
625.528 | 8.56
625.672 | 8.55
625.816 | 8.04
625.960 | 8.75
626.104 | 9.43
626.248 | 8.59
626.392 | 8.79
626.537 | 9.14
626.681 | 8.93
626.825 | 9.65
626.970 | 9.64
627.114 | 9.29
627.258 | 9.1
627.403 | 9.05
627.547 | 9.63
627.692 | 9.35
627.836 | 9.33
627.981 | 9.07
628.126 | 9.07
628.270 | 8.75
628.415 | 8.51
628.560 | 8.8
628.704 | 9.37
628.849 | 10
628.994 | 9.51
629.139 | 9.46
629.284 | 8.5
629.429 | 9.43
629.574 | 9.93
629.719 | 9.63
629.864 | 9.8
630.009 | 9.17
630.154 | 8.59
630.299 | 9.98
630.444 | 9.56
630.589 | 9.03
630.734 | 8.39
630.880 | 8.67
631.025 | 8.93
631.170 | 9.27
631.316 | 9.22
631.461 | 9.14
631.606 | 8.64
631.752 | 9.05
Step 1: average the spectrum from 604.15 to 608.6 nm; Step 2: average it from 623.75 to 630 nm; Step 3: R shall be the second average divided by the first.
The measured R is 0.9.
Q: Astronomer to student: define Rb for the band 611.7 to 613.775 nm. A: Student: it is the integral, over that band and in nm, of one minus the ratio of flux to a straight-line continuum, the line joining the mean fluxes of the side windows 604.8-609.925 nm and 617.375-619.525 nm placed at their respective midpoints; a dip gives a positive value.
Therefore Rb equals 0.00 nm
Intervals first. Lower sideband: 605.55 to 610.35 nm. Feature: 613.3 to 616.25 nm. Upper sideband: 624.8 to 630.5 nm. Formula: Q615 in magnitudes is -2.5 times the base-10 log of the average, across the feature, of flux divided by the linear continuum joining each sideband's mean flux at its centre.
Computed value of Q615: 0.028 mag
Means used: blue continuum 9.89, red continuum 9.16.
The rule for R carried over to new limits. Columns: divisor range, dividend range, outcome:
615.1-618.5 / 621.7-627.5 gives 0.98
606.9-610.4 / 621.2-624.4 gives 0.92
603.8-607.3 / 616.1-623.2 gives 0.94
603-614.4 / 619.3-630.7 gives 0.94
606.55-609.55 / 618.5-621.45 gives 0.95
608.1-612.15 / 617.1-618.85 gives 0.96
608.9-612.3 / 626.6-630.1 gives 0.95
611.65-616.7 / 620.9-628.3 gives 0.97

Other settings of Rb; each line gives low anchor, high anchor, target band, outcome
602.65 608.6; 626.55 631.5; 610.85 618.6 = 0.141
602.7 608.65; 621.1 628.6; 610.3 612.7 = 0.003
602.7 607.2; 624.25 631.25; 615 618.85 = 0.096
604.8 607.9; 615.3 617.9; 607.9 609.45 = 0.003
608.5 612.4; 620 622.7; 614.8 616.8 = 0.110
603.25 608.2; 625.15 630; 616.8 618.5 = 0.021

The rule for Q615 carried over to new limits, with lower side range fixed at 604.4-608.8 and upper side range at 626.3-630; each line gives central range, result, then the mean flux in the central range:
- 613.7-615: 0.01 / 9.56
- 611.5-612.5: 0.01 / 9.64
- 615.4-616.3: 0.06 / 9.08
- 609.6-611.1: 0.00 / 9.71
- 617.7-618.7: 0.02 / 9.33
